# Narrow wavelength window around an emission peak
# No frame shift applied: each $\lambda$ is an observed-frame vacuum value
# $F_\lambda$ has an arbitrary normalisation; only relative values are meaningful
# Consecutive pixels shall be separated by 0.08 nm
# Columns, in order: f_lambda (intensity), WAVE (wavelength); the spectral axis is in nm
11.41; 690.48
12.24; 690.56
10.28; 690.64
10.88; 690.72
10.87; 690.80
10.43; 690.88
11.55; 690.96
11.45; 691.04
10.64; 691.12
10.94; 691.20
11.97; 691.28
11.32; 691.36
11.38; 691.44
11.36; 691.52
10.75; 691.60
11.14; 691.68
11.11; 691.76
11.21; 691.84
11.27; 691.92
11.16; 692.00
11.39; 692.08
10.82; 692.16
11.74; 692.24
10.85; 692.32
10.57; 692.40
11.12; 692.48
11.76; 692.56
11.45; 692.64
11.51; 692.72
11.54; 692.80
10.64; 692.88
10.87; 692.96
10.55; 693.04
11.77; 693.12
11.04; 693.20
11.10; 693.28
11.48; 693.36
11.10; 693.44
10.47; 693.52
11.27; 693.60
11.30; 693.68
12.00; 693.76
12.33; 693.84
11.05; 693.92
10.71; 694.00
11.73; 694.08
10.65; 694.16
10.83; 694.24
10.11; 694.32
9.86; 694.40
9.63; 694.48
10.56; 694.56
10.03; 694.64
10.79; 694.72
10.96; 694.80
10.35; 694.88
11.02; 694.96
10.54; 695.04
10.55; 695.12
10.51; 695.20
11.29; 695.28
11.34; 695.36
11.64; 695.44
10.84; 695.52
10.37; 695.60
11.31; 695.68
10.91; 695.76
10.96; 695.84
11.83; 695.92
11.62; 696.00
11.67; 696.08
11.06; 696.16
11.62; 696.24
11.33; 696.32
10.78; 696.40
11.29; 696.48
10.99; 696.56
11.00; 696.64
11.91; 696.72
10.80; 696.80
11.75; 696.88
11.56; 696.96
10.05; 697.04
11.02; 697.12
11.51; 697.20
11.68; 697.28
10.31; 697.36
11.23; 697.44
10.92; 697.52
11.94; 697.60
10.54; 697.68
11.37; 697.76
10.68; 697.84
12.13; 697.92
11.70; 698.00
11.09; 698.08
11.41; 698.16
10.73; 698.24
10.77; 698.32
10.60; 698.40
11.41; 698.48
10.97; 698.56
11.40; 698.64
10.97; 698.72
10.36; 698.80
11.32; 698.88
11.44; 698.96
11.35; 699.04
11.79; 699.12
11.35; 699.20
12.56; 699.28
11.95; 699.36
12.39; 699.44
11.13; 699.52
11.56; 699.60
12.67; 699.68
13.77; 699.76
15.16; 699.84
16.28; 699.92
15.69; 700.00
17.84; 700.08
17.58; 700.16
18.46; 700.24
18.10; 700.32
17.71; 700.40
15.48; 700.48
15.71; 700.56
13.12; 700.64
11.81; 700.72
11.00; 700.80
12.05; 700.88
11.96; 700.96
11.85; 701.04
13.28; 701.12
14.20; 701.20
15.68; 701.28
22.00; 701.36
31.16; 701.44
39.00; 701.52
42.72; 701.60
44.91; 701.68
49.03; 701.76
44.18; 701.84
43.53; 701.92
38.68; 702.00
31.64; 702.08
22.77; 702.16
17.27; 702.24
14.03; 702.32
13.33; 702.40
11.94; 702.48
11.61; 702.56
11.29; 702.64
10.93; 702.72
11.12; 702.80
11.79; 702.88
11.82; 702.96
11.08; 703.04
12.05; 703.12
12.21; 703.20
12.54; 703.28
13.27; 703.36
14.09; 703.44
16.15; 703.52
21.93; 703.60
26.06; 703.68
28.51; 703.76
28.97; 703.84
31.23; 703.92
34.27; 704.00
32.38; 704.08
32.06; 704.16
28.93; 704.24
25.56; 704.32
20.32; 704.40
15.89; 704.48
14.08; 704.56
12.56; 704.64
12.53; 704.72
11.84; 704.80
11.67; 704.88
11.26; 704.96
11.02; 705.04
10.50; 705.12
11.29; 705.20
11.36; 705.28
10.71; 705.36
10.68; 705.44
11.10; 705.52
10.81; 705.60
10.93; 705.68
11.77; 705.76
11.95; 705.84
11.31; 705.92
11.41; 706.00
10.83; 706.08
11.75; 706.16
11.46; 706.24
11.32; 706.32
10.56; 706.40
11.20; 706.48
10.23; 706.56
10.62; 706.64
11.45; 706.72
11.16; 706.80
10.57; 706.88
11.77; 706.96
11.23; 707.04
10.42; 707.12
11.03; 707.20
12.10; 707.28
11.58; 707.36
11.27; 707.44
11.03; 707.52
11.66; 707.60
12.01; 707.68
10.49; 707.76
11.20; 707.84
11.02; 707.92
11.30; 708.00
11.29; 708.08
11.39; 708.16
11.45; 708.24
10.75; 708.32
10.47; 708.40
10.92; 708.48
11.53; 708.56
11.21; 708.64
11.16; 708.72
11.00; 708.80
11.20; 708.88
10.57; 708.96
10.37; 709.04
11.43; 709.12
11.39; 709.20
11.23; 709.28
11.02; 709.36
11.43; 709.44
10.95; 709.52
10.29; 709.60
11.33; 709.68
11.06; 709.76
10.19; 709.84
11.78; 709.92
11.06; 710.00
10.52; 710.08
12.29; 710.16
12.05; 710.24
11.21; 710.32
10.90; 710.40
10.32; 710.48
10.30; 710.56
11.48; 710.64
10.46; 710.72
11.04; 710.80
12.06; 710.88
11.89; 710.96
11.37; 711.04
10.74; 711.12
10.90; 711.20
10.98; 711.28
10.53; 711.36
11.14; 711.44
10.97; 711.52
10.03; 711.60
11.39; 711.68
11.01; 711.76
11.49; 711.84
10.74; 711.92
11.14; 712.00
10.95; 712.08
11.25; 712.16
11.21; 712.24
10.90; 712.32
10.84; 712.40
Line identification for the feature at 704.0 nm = [N II]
